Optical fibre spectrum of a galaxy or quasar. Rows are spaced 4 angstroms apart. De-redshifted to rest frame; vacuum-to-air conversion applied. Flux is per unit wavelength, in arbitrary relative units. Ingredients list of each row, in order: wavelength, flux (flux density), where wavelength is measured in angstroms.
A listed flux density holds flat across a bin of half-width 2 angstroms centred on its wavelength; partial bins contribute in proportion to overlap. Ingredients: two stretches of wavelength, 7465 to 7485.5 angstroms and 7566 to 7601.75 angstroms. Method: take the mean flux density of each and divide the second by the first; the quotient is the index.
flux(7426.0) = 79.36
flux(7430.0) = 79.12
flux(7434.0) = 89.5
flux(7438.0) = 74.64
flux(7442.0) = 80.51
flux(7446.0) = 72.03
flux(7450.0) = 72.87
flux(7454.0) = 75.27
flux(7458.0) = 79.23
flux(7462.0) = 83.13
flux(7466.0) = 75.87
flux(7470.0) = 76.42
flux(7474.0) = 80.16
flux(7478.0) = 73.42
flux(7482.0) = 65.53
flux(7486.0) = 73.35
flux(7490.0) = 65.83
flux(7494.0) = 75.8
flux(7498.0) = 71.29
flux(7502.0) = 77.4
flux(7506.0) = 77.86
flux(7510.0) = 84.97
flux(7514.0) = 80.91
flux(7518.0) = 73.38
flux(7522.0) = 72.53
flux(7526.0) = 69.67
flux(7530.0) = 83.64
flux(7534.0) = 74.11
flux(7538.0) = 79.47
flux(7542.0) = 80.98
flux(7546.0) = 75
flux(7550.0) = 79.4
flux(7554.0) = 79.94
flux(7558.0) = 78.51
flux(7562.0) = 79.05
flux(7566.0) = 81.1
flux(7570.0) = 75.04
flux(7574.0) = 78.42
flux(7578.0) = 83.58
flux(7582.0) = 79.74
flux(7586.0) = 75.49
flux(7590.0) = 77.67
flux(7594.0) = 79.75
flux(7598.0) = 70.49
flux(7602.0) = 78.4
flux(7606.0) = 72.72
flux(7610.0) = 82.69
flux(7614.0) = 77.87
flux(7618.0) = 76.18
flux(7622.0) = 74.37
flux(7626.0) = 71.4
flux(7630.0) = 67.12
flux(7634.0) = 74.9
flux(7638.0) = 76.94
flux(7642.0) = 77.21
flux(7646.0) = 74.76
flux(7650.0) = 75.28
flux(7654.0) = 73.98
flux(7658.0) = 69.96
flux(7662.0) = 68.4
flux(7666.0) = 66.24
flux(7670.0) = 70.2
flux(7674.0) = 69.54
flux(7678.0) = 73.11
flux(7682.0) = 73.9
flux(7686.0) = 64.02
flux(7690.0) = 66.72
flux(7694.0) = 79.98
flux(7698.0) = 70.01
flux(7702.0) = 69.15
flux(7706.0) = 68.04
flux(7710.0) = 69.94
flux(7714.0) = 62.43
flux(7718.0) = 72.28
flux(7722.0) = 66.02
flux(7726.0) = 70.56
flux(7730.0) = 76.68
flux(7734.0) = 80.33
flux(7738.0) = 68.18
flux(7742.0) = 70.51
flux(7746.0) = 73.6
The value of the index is 1.0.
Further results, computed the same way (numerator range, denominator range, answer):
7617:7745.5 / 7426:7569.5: 0.93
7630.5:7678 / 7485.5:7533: 0.96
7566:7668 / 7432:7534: 0.99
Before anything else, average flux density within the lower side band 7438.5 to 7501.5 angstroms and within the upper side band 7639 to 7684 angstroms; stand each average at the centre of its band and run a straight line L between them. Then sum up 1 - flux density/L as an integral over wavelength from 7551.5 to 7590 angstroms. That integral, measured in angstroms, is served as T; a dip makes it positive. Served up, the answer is -2.90 angstroms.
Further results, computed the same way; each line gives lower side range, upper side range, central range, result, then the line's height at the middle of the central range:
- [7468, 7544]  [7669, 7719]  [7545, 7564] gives -1.1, 74.1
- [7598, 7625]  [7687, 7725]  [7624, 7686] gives 1.0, 73.1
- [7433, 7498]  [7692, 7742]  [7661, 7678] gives 0.7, 71.9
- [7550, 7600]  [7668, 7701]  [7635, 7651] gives -0.5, 73.7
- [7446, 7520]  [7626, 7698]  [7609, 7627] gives -0.9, 72.8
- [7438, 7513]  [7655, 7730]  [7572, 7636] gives -3.7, 72.1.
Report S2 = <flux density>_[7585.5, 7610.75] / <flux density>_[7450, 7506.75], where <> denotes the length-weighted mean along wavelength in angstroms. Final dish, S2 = 1.02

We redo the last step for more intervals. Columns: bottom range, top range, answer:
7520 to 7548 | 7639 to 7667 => 0.95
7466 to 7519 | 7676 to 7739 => 0.94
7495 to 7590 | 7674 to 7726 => 0.89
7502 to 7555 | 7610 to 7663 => 0.95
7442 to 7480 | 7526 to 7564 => 1.02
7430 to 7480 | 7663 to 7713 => 0.90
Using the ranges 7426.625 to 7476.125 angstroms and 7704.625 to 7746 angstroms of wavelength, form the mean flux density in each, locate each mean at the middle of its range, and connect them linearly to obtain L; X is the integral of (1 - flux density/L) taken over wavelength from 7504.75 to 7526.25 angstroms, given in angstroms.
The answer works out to -0.2 angstroms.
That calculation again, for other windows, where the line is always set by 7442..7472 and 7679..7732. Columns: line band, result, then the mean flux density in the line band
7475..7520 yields 0.6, 74.6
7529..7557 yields -1.6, 78.8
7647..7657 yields -0.4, 74.2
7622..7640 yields -0.2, 72.8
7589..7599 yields -0.5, 76.3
